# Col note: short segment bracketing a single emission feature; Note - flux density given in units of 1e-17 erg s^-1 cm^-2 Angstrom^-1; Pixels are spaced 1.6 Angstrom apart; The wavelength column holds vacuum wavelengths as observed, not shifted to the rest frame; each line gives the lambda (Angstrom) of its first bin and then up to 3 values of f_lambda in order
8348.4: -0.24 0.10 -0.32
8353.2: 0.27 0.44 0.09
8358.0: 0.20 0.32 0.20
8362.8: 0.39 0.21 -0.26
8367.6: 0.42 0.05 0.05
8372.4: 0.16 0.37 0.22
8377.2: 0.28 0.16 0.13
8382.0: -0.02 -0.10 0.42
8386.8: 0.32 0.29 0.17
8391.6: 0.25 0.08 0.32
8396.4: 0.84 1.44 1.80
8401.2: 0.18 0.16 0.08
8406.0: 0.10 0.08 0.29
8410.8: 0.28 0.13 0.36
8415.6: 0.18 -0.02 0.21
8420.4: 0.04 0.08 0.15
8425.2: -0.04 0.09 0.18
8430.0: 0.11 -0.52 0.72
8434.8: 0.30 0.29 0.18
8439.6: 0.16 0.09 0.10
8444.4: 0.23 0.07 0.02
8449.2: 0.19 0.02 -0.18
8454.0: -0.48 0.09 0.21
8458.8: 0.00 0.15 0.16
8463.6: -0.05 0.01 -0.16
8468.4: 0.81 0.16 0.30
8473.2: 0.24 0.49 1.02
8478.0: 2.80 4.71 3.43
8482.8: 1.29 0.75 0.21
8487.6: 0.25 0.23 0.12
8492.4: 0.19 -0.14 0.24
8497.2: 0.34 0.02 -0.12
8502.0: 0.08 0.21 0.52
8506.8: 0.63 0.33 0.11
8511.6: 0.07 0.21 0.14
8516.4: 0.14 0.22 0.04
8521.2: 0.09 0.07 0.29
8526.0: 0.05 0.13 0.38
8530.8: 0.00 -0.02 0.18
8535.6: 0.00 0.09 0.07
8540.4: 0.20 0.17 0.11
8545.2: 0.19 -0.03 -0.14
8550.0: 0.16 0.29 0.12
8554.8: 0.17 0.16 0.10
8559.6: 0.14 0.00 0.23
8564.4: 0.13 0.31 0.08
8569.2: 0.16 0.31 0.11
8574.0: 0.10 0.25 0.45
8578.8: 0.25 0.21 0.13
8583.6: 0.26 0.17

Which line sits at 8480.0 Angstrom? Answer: [O III] 5007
